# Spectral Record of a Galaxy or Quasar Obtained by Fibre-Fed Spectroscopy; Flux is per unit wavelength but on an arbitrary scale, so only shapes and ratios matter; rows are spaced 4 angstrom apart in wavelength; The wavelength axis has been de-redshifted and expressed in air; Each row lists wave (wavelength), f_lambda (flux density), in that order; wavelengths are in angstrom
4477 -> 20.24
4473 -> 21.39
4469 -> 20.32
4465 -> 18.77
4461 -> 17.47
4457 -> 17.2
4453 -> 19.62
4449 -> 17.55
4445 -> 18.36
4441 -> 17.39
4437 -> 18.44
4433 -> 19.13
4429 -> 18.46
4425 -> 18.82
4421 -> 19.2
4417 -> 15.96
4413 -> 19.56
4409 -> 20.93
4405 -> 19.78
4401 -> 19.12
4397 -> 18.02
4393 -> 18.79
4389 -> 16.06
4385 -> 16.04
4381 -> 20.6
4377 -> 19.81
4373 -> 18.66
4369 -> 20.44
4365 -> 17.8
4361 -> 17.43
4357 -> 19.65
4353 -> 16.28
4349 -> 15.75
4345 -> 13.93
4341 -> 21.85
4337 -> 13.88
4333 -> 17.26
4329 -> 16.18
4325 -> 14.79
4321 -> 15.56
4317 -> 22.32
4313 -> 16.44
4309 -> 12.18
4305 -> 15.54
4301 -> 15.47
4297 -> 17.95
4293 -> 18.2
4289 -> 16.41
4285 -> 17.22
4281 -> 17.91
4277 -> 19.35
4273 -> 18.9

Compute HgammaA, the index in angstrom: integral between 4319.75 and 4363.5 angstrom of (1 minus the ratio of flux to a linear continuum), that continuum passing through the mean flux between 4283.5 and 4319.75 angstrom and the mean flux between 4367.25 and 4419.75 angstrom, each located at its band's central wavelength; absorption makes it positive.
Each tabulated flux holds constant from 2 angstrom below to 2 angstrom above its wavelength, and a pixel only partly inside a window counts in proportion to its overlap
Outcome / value 2.58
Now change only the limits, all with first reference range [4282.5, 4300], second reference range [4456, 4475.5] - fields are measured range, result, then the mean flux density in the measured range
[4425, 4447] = 0.52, 18.4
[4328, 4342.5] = 0.48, 17.2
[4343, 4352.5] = 1.52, 15.1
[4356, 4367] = -0.06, 18.2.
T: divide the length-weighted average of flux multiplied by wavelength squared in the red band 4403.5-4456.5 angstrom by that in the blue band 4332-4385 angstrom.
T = 1.1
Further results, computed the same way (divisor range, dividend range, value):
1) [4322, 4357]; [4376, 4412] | 1.17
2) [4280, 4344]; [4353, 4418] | 1.15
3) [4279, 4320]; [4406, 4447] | 1.17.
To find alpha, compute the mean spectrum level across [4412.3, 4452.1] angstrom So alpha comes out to 18.3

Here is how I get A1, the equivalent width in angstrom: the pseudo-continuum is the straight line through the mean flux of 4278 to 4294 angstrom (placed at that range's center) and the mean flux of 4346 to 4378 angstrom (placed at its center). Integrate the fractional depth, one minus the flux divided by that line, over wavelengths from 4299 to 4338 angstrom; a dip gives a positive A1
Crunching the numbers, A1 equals 3.8 angstrom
